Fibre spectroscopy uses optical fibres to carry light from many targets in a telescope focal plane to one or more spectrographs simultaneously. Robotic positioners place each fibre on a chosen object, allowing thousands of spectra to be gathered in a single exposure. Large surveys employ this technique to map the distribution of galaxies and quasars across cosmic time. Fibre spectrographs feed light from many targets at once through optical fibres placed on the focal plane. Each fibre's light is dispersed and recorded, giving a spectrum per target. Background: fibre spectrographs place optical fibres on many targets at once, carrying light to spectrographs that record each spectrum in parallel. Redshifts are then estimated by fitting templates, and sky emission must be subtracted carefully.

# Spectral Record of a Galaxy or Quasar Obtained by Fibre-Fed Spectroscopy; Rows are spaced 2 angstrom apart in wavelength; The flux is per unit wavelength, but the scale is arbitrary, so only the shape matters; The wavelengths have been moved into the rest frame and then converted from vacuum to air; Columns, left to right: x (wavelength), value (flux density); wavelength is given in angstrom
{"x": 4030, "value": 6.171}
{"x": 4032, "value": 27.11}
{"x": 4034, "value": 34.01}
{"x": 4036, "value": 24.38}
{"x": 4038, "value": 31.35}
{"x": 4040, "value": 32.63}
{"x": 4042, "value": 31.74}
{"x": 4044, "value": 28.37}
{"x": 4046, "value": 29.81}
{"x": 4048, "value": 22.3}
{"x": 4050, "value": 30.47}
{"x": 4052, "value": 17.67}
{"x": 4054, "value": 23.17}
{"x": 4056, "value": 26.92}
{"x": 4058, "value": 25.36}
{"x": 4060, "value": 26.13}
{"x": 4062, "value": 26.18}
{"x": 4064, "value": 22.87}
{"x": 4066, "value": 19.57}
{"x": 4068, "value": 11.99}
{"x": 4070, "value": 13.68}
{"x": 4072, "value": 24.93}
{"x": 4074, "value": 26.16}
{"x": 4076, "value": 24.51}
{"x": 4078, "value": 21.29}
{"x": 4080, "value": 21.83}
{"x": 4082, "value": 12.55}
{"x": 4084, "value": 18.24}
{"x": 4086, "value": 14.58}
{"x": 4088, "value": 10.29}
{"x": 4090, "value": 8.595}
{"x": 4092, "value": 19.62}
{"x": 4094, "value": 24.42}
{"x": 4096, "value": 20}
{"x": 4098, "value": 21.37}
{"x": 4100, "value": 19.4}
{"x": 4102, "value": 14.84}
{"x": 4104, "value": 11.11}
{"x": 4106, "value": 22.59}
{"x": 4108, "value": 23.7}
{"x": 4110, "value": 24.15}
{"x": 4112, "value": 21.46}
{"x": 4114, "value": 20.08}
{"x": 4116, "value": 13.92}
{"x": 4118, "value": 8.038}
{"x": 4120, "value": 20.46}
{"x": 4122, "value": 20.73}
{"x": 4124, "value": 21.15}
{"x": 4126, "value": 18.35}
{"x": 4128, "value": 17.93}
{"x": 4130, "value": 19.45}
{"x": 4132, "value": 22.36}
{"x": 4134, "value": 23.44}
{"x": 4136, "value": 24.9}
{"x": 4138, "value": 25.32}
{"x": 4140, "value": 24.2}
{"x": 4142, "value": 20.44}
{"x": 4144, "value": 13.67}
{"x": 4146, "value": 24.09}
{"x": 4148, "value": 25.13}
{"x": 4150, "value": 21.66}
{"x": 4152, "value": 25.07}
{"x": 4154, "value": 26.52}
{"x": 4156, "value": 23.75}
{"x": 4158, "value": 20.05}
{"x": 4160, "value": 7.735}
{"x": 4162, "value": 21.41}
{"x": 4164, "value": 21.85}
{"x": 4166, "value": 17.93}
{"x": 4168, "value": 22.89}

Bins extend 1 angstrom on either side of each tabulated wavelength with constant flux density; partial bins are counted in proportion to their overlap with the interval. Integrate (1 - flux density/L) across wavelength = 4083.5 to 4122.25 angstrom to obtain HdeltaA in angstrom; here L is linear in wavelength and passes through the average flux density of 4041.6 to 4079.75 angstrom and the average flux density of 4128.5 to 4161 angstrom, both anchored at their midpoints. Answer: 8.3 angstrom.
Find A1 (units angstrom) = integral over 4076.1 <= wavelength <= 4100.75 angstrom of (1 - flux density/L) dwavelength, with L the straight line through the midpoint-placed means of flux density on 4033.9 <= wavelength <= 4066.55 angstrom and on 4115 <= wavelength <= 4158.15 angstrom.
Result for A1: 6.3 angstrom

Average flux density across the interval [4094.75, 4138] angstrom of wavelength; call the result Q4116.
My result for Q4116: 19.7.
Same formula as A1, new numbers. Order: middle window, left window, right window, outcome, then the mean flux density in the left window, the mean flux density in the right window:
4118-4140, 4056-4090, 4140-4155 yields 0.95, 19.9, 22.5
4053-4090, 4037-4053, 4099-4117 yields 6.35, 28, 19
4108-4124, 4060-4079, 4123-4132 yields 0.85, 21.5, 19.6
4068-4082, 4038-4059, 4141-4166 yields 2.64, 27.1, 20.8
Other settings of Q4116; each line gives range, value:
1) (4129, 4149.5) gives 22.3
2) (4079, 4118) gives 17.8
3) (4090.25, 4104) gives 18.7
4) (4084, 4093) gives 13.8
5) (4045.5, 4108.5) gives 20.4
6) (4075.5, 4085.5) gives 19.2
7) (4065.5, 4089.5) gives 18.1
